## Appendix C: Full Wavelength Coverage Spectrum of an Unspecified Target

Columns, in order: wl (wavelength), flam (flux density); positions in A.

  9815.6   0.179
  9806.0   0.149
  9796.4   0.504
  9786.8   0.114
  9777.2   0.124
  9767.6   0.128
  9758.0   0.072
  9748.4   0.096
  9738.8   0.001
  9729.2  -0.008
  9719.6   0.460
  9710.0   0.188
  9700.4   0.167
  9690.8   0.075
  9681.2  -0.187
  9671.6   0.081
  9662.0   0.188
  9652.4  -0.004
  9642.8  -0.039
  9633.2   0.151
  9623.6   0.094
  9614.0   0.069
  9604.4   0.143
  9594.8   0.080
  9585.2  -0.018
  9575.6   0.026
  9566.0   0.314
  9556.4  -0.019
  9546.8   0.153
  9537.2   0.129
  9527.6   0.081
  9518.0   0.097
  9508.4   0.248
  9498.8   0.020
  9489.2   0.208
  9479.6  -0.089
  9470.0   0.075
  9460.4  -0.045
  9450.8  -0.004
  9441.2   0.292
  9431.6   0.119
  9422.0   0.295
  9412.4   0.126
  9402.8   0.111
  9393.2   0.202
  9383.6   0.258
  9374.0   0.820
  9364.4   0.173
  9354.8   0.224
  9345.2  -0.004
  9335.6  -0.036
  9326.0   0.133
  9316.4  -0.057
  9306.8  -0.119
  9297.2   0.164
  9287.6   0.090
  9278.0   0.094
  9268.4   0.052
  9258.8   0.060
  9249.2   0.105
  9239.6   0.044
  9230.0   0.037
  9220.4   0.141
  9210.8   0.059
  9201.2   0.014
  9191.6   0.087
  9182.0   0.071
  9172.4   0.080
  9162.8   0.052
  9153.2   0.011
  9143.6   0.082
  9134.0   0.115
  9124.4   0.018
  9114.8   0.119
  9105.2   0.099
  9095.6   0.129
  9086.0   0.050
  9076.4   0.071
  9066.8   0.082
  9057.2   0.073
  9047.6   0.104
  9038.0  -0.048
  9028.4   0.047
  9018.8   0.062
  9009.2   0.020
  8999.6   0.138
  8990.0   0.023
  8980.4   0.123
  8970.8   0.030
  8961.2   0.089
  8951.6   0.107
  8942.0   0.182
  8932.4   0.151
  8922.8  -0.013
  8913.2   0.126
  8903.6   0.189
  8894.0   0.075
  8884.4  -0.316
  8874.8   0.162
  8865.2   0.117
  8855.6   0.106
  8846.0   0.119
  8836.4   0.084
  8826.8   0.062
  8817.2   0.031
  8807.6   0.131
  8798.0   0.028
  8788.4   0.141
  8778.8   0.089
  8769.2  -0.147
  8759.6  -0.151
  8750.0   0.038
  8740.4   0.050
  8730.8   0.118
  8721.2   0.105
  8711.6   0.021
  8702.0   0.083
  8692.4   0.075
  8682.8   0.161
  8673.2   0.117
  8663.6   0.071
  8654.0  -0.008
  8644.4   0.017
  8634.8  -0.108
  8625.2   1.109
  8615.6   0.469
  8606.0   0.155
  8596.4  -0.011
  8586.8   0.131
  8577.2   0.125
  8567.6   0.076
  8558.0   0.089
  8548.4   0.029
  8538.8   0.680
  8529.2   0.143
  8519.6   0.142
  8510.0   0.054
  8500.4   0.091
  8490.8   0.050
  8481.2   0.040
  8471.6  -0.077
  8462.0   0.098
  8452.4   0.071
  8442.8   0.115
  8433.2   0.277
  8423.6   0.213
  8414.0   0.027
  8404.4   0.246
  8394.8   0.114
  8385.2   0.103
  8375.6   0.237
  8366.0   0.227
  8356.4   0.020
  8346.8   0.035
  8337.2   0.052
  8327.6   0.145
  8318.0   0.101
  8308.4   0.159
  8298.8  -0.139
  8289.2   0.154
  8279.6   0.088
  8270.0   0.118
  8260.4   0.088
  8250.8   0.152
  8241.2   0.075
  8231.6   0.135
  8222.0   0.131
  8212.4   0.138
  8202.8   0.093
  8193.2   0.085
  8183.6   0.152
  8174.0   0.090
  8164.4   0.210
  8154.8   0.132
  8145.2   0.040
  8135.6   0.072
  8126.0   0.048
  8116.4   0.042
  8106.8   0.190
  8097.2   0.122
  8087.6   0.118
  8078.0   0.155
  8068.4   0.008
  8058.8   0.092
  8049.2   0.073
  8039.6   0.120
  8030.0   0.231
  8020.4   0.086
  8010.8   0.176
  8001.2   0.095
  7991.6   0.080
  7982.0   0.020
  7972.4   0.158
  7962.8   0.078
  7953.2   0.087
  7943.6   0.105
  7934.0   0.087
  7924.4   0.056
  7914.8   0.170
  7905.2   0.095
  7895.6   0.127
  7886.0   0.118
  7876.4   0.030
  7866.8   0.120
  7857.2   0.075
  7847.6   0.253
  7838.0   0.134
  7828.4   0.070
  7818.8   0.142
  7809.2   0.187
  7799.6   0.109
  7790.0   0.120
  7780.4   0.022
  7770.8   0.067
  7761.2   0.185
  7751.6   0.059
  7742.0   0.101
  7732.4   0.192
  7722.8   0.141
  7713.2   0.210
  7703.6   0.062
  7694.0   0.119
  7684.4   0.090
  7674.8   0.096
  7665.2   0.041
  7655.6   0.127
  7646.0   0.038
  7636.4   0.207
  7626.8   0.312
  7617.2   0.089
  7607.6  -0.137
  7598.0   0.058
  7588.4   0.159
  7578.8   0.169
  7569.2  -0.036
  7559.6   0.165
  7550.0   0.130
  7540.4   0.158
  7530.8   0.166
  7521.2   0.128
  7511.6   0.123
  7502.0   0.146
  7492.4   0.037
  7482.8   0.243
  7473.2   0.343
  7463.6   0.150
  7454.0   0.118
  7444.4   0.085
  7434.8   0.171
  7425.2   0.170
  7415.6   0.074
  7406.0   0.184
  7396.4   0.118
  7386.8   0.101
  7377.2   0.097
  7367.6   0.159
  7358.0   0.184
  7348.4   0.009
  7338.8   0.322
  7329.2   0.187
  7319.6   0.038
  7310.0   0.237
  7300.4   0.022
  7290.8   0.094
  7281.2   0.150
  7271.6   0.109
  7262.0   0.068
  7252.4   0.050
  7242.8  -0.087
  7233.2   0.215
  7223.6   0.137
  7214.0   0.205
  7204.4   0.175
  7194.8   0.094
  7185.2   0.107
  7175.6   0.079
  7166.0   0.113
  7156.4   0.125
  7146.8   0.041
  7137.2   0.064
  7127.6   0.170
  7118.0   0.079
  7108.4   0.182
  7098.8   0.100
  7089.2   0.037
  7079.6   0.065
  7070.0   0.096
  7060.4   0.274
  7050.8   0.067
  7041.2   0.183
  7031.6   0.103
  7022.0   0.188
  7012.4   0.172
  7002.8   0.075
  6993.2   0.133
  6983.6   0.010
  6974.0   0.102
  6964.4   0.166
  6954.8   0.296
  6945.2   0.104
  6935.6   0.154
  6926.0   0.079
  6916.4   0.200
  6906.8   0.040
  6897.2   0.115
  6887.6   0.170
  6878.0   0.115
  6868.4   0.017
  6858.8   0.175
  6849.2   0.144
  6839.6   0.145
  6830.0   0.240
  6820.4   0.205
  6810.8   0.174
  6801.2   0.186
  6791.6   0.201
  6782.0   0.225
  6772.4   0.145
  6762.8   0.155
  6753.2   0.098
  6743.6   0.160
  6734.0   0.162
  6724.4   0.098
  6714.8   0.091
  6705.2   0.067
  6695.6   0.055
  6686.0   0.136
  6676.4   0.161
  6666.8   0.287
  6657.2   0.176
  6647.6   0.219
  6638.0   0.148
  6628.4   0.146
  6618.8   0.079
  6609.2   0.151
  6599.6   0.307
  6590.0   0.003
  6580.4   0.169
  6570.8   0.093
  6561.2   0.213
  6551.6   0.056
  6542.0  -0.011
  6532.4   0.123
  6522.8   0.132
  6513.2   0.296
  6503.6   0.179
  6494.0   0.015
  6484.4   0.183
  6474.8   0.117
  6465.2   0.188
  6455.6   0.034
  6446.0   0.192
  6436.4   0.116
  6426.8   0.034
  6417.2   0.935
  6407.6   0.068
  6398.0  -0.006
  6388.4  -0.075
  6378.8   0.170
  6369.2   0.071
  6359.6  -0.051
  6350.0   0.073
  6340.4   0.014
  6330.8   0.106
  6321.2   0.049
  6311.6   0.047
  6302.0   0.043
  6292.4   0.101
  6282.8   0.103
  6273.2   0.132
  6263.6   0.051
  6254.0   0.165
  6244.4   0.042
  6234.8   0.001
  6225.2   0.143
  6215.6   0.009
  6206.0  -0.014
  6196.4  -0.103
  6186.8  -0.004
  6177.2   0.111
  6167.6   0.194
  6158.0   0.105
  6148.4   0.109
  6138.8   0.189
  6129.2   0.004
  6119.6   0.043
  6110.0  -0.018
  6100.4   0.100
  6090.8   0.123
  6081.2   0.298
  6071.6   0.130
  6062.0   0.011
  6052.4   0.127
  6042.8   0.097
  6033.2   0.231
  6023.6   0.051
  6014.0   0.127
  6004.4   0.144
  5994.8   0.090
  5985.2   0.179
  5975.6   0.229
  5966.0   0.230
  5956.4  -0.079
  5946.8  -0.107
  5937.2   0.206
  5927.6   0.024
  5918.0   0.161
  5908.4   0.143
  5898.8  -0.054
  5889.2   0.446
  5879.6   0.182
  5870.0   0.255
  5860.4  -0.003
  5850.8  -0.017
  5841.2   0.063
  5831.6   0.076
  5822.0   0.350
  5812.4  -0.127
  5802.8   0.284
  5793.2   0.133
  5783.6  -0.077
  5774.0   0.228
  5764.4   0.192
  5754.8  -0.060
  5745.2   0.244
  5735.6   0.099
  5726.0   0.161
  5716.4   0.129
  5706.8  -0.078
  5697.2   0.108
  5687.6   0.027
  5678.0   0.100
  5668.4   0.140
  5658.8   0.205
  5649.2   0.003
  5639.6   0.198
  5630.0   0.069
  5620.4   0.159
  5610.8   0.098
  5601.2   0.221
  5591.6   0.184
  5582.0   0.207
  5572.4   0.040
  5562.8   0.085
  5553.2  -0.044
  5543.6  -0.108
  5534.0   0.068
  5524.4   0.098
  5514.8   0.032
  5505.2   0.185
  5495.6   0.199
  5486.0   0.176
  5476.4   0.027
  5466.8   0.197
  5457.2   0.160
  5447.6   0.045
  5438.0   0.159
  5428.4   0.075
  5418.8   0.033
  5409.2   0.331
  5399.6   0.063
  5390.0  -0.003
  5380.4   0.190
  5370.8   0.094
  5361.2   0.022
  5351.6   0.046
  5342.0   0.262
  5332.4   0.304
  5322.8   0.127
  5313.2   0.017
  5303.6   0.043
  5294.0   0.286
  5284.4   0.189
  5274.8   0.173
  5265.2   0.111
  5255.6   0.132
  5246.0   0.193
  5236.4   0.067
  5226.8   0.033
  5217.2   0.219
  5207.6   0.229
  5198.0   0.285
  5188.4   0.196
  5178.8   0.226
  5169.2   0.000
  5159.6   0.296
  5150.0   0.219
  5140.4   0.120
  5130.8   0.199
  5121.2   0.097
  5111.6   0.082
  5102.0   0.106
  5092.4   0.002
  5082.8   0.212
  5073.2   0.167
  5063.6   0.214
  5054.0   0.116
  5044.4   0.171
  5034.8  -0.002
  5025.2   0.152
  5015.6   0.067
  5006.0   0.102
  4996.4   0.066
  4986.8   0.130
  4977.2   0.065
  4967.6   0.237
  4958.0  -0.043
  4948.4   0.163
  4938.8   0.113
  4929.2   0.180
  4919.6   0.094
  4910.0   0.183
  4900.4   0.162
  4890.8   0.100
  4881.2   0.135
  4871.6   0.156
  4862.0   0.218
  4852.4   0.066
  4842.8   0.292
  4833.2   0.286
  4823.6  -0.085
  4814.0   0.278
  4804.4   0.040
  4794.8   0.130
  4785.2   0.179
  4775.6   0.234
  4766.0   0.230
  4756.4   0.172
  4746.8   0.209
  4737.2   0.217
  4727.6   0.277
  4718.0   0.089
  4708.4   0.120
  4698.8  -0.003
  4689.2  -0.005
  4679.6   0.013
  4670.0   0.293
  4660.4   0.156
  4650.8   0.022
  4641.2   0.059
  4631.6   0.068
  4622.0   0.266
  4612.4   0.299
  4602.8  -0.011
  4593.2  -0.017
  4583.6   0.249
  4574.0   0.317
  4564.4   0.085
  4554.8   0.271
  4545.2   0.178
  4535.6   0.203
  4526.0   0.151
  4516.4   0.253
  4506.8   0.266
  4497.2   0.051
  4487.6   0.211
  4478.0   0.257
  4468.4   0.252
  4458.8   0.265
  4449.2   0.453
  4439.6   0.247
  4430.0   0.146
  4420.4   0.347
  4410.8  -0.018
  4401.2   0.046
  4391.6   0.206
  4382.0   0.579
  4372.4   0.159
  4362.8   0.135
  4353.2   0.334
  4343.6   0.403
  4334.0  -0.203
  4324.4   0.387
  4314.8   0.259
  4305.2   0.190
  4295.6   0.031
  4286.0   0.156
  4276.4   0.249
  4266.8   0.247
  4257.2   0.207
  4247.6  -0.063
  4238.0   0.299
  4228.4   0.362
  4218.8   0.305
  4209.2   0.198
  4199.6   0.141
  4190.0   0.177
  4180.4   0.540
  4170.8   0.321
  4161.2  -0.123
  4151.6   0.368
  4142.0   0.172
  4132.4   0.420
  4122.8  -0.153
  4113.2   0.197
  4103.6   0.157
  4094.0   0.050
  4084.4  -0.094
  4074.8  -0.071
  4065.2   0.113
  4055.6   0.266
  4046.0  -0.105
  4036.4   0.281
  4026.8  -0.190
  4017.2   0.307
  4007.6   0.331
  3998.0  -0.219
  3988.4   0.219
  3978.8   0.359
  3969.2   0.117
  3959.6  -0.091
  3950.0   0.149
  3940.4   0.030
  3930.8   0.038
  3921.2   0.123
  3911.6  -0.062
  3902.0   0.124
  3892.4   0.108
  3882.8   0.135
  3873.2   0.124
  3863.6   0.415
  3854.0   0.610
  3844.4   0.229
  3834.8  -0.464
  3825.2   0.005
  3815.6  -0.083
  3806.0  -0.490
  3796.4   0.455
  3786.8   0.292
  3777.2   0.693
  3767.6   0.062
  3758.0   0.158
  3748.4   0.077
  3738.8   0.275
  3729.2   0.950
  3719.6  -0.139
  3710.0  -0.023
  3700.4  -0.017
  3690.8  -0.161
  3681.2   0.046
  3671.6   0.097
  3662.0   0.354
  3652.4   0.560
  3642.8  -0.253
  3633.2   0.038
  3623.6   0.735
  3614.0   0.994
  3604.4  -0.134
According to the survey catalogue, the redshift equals 0.72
